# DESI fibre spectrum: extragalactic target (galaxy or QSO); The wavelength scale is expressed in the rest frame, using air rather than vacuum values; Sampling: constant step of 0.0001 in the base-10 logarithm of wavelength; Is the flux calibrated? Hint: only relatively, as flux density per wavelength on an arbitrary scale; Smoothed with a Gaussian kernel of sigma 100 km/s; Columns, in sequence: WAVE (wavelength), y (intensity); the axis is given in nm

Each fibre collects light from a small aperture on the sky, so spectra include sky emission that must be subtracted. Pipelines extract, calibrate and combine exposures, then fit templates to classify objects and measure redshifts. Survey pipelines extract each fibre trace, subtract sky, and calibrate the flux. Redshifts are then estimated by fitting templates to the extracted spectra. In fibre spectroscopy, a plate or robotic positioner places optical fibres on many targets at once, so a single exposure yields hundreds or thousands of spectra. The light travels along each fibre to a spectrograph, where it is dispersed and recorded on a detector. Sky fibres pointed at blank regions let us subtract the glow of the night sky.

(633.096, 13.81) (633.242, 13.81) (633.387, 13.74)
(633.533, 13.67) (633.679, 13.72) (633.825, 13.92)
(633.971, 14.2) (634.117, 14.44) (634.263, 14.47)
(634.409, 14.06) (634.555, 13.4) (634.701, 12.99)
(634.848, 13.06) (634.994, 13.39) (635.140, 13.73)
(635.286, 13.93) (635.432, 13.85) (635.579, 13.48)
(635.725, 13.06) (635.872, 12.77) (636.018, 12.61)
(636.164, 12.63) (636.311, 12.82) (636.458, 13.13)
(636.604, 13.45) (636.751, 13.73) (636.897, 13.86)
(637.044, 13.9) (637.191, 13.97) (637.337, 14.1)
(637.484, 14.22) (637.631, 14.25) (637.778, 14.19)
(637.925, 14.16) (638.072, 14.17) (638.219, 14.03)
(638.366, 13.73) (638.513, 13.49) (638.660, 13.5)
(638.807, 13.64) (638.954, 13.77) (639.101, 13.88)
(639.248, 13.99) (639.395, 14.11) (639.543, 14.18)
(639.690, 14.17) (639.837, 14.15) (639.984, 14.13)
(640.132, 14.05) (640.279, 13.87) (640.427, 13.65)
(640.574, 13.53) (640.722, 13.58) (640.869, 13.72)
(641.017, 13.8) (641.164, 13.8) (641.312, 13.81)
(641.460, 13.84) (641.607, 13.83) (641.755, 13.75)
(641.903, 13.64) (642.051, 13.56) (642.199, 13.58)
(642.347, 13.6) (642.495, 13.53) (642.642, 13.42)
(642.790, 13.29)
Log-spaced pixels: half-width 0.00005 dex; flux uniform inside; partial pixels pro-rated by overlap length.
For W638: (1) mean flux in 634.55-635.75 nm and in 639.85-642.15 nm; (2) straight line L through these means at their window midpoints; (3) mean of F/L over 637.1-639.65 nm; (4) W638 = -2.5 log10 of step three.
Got -0.03 mag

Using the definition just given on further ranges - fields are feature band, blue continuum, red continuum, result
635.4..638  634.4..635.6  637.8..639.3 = 0.01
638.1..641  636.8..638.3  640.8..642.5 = 0.00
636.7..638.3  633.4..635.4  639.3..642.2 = -0.02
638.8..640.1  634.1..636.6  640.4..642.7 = -0.04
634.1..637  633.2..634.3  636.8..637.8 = 0.05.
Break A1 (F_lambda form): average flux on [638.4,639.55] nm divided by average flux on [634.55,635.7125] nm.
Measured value 1.02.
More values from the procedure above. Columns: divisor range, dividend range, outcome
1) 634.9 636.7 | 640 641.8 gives 1.04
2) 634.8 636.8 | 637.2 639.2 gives 1.05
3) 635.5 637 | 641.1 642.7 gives 1.04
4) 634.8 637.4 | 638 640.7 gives 1.03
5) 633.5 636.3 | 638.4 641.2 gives 1.02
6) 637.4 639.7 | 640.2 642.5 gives 0.98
